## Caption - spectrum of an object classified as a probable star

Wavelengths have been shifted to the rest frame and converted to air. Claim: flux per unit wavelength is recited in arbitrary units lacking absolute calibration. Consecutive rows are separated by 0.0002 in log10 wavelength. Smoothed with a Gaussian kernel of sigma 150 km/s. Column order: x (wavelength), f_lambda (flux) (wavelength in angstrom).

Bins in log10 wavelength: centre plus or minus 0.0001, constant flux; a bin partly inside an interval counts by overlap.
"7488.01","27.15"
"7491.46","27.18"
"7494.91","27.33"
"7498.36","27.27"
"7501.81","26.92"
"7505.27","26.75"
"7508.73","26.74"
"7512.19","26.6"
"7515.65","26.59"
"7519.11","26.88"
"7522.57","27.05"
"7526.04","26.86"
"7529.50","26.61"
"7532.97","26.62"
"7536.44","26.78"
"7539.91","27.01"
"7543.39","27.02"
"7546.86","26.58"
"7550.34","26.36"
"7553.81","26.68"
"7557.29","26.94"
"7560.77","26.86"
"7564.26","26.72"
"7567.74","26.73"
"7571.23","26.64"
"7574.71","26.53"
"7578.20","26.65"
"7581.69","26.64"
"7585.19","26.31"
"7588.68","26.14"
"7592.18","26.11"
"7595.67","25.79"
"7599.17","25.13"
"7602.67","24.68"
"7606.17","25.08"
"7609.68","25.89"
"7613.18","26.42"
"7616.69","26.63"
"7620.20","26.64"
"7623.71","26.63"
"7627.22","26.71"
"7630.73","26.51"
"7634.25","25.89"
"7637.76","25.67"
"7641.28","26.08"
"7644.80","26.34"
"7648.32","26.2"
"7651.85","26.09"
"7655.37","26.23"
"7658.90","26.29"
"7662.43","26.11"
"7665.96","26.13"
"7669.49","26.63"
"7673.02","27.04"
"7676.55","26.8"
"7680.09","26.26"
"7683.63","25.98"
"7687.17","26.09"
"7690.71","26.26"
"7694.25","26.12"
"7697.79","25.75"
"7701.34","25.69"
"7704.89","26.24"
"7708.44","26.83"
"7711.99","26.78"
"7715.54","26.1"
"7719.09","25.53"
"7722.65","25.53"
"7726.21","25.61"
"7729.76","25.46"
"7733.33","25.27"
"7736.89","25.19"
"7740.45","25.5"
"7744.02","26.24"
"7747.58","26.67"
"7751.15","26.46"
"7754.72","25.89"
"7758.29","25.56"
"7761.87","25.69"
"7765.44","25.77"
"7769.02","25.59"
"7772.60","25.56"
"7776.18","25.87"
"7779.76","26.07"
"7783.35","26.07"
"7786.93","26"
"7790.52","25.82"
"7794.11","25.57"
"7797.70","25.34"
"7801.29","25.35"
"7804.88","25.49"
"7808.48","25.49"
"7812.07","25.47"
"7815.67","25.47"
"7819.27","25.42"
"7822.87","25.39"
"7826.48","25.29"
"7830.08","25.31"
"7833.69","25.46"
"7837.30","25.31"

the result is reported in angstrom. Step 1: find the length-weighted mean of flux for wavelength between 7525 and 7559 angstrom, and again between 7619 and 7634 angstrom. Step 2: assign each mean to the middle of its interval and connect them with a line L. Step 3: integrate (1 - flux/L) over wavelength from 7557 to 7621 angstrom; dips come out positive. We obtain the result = 1.0 angstrom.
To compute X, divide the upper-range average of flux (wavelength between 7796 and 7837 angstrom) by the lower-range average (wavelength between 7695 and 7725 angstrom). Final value 0.98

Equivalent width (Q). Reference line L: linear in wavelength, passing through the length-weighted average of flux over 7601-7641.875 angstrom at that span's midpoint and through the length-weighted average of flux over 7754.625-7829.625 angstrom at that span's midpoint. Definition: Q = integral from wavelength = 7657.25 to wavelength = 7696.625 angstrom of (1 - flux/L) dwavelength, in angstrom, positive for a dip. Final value -0.61 angstrom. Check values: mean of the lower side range 26.1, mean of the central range 26.3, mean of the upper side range 25.6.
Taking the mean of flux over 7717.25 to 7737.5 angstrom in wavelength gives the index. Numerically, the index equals 25.4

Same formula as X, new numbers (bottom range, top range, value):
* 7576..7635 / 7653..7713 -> 1.01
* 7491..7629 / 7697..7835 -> 0.97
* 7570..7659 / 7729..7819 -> 0.98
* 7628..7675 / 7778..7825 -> 0.98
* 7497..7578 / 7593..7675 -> 0.98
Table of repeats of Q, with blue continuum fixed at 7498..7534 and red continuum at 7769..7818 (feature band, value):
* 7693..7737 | 0.2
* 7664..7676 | -0.2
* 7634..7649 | 0.1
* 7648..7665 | 0.0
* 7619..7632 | -0.1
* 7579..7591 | 0.1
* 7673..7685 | -0.2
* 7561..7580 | -0.1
